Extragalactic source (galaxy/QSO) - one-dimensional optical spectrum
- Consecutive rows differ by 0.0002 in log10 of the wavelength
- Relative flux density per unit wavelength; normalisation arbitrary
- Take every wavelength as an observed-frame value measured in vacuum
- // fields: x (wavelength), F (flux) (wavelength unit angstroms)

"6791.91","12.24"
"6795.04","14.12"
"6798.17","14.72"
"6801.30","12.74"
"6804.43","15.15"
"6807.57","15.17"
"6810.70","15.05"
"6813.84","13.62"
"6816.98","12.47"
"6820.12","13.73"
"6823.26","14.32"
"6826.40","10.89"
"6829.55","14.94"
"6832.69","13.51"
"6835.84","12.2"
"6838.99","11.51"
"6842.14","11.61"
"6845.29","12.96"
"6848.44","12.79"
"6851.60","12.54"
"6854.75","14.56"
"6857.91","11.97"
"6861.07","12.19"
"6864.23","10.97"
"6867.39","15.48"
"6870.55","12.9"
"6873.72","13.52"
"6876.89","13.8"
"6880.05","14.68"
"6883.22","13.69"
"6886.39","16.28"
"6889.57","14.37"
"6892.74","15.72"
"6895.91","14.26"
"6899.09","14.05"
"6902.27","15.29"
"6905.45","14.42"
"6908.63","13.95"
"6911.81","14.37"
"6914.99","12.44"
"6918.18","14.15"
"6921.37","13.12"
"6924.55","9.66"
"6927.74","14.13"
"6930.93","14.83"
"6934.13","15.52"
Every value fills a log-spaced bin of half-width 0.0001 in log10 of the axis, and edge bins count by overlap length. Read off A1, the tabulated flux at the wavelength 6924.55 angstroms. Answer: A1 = 9.66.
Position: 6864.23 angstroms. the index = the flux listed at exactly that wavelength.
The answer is 10.97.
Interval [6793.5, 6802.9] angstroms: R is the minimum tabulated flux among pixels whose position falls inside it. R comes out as 12.74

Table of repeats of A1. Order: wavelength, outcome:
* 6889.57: 14.37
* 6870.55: 12.9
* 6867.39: 15.48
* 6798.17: 14.72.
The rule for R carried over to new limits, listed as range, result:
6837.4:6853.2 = 11.51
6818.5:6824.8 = 13.73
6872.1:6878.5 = 13.52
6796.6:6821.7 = 12.47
